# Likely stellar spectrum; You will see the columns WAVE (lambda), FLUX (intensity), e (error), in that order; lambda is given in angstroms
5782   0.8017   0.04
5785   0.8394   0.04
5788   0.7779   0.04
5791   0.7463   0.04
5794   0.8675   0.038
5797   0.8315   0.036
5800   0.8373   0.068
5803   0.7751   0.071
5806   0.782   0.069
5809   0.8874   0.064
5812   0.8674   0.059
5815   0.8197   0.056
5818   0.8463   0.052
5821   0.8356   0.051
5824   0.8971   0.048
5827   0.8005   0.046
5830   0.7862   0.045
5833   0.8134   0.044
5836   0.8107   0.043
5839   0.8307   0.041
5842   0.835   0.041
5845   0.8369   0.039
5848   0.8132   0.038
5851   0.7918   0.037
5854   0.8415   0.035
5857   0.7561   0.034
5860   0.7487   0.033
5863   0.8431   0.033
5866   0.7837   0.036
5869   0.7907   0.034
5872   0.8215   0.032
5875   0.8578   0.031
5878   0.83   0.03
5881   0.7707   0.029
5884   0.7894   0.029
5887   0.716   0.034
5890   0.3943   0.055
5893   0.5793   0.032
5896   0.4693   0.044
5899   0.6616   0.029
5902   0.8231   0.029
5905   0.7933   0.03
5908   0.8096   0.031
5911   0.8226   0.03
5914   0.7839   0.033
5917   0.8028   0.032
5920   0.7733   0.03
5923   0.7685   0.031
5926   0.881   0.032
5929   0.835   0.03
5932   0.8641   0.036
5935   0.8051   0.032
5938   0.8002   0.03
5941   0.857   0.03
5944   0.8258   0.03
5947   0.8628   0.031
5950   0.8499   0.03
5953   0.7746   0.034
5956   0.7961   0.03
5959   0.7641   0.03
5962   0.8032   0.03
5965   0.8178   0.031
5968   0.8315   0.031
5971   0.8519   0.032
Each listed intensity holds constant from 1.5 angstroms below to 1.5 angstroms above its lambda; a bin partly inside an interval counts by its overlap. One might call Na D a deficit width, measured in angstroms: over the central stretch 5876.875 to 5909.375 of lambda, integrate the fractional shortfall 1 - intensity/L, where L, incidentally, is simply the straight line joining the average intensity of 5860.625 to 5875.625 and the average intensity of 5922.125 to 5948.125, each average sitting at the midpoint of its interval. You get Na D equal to 5.10 angstroms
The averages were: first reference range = 0.813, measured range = 0.692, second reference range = 0.834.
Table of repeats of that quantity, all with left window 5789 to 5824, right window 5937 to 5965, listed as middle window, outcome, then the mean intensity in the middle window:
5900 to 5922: 0.6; 0.797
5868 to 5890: 1.4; 0.769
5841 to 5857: 0.2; 0.817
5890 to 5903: 3.5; 0.598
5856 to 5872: 0.7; 0.789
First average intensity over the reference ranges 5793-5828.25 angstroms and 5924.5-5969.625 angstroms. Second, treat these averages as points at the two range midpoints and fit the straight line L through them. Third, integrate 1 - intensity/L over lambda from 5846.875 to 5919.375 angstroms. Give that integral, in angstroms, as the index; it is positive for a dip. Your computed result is 6.7 angstroms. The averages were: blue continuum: 0.837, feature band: 0.754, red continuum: 0.825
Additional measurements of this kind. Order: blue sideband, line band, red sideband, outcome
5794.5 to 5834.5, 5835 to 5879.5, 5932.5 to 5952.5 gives 1.0 angstroms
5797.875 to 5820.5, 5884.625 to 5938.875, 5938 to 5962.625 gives 5.1 angstroms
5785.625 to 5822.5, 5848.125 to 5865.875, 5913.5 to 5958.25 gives 0.5 angstroms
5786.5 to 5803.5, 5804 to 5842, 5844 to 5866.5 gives -1.2 angstroms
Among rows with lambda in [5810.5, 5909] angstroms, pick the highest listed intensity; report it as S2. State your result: 0.8971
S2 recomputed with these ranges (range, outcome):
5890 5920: 0.8231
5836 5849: 0.8369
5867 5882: 0.8578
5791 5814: 0.8874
